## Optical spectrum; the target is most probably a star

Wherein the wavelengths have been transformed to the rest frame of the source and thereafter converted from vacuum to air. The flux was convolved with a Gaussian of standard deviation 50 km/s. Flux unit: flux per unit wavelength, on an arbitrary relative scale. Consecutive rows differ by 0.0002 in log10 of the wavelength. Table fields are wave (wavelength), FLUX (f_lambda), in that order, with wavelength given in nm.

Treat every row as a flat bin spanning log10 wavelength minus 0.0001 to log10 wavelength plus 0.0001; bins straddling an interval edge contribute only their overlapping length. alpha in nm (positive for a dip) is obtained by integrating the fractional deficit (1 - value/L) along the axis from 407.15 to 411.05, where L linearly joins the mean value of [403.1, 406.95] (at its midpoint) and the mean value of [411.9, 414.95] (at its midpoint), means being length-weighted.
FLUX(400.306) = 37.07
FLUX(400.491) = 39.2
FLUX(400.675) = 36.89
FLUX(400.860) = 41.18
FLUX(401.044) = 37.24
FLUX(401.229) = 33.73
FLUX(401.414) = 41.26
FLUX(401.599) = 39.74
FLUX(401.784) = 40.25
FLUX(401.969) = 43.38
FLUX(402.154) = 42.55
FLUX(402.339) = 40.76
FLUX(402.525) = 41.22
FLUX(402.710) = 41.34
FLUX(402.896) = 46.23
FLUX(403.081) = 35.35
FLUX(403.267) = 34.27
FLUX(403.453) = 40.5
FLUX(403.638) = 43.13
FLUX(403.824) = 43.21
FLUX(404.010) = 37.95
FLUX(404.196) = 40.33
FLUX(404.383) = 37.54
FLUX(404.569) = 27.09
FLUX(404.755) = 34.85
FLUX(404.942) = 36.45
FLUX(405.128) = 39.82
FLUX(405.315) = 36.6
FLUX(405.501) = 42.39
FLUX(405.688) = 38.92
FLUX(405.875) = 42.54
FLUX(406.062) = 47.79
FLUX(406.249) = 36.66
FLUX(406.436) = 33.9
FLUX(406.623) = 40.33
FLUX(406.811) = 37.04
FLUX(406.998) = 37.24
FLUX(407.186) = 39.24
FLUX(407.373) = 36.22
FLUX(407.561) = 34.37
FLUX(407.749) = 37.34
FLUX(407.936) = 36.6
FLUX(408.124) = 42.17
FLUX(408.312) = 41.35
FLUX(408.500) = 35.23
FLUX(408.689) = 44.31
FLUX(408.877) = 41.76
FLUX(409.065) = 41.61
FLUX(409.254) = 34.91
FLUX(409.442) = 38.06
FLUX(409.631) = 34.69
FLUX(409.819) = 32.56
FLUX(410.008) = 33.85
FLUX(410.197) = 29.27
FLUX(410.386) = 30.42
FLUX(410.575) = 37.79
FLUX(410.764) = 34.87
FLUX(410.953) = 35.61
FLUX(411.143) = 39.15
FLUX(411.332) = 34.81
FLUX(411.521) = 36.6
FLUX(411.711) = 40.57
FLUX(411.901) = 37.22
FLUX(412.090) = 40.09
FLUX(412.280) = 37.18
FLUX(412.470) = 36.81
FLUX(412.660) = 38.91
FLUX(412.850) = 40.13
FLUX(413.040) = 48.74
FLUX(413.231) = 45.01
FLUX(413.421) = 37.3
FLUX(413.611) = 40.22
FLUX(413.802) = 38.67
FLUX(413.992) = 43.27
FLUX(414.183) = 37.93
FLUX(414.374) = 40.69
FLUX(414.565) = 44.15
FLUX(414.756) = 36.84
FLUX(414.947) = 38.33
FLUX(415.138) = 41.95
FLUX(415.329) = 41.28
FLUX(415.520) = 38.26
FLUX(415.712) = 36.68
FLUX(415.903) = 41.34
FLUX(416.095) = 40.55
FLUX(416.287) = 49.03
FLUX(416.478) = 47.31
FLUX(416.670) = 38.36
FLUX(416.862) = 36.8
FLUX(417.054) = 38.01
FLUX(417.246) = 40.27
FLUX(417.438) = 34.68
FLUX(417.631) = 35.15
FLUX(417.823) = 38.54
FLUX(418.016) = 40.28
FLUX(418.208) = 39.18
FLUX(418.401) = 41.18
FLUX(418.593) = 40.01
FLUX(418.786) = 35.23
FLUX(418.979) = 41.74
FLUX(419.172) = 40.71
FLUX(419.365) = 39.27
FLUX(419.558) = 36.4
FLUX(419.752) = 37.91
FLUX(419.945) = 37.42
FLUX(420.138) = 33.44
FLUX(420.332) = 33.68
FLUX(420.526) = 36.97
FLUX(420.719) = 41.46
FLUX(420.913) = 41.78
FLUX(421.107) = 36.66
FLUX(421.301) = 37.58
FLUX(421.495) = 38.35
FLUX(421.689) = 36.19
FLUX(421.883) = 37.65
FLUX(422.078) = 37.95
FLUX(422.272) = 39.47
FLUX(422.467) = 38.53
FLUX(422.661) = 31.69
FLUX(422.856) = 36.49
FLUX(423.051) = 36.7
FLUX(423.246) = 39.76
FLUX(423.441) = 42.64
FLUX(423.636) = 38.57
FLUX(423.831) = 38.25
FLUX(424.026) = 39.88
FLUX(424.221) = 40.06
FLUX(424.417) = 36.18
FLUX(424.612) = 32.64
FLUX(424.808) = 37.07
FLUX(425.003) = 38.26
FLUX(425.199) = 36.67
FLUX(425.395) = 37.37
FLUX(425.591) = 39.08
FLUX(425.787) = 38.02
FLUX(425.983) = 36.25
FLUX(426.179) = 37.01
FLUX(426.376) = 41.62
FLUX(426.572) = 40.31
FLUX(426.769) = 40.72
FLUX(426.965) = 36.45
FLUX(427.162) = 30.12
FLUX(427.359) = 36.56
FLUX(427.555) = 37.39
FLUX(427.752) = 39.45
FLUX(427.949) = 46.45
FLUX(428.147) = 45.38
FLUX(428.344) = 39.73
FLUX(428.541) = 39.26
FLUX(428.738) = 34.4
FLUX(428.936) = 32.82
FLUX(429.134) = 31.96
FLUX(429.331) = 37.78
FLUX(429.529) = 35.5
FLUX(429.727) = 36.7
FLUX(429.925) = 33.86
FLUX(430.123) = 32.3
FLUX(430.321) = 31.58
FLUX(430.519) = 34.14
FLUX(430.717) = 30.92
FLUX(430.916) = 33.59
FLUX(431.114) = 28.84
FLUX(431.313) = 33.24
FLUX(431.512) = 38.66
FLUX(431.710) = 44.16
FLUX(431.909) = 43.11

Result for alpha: 0.26 nm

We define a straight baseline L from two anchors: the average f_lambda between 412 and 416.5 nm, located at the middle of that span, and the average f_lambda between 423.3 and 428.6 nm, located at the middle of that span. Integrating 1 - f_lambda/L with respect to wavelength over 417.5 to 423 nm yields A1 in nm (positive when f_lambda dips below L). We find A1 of 0.25 nm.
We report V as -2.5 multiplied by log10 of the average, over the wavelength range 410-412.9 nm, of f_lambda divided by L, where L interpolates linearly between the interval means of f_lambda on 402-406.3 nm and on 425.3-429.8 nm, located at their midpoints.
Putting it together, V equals 0.073 mag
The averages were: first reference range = 39.5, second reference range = 37.8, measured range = 36.5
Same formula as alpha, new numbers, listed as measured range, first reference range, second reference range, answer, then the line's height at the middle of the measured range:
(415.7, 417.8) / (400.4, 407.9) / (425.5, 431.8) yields -0.120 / 37.7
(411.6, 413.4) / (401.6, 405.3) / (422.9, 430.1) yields -0.080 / 38.6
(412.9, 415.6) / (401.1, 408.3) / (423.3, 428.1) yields -0.156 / 38.7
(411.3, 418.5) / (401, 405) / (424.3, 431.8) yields -0.368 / 37.9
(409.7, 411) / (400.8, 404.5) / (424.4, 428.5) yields 0.198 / 39.4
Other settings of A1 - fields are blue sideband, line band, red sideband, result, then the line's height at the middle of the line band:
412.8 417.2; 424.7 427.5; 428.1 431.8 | -0.055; 36.8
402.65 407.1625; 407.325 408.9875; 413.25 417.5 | 0.014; 39.2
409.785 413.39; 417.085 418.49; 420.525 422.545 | -0.013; 38.1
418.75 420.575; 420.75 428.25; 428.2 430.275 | -0.369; 36.4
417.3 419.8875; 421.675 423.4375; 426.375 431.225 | 0.005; 37.6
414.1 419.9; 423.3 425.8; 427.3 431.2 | -0.049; 37.3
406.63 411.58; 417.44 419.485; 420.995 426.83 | -0.074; 37.5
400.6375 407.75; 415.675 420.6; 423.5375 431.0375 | -0.151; 37.7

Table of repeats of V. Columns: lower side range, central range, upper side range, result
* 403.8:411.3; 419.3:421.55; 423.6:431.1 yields -0.014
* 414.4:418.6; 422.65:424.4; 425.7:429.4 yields 0.007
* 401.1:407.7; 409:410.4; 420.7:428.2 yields 0.126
